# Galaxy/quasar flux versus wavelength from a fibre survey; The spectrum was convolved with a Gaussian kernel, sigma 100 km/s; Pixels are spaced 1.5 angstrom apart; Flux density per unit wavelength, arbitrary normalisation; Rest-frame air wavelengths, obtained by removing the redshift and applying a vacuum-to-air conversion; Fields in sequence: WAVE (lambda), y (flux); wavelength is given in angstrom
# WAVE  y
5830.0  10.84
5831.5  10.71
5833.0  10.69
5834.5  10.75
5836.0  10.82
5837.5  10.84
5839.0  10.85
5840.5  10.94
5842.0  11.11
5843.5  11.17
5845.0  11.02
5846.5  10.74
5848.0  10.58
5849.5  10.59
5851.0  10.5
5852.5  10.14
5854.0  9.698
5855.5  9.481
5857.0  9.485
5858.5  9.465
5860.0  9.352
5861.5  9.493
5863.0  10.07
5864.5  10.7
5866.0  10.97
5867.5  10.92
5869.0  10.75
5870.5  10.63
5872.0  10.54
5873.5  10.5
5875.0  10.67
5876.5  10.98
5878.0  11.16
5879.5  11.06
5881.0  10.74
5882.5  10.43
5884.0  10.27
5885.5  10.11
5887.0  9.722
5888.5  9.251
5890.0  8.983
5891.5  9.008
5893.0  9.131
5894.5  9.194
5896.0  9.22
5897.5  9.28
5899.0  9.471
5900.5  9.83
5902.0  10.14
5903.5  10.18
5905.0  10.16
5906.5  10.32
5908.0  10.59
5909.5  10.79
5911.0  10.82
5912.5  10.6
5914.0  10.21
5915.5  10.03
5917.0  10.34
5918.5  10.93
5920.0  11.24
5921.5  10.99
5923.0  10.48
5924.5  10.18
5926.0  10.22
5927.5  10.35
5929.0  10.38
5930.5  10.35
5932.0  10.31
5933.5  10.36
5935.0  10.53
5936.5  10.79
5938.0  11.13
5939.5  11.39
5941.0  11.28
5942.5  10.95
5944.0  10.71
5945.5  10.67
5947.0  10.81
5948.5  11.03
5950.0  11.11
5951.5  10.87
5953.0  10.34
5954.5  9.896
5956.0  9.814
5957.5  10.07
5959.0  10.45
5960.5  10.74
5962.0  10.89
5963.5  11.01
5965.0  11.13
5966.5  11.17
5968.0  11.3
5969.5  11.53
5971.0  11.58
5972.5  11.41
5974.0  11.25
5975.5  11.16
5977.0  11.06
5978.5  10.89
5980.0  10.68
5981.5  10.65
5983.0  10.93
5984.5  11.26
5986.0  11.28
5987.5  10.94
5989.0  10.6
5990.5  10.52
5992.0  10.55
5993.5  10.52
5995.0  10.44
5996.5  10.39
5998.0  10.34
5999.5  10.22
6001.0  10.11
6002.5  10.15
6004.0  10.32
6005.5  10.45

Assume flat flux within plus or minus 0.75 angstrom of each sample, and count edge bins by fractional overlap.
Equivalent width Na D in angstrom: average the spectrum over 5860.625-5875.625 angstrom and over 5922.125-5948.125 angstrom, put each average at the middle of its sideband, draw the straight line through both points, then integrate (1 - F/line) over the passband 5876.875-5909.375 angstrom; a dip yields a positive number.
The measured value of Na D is 1.9 angstrom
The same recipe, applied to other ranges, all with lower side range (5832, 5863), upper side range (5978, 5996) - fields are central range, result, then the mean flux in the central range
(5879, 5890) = 0.4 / 10.1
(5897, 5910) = 0.6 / 10.1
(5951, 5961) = 0.4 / 10.3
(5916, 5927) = 0.0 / 10.6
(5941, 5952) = -0.3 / 10.9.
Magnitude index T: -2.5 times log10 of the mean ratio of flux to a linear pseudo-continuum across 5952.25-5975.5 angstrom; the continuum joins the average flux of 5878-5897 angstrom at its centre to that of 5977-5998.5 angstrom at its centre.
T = -0.03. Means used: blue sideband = 9.81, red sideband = 10.7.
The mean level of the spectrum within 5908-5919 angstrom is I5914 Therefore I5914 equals 10.5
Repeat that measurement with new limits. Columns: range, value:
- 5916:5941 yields 10.6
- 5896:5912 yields 10.1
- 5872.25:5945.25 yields 10.3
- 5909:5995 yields 10.8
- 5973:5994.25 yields 10.9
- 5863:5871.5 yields 10.7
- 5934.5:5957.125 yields 10.7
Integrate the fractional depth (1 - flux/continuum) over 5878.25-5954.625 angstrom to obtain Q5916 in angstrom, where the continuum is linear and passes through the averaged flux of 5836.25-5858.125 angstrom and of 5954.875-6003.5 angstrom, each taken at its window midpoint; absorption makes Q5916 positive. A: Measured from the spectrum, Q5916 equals 2.14 angstrom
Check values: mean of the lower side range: 10.5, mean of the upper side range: 10.8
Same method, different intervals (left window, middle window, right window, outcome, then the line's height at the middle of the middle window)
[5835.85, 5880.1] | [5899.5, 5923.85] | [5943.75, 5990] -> 0.5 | 10.7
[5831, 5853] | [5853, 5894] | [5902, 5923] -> 2.1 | 10.7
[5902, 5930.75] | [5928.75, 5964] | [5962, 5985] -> 0.5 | 10.8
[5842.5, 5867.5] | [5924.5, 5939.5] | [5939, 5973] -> 0.3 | 10.7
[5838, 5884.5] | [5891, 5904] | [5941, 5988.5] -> 1.4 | 10.6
